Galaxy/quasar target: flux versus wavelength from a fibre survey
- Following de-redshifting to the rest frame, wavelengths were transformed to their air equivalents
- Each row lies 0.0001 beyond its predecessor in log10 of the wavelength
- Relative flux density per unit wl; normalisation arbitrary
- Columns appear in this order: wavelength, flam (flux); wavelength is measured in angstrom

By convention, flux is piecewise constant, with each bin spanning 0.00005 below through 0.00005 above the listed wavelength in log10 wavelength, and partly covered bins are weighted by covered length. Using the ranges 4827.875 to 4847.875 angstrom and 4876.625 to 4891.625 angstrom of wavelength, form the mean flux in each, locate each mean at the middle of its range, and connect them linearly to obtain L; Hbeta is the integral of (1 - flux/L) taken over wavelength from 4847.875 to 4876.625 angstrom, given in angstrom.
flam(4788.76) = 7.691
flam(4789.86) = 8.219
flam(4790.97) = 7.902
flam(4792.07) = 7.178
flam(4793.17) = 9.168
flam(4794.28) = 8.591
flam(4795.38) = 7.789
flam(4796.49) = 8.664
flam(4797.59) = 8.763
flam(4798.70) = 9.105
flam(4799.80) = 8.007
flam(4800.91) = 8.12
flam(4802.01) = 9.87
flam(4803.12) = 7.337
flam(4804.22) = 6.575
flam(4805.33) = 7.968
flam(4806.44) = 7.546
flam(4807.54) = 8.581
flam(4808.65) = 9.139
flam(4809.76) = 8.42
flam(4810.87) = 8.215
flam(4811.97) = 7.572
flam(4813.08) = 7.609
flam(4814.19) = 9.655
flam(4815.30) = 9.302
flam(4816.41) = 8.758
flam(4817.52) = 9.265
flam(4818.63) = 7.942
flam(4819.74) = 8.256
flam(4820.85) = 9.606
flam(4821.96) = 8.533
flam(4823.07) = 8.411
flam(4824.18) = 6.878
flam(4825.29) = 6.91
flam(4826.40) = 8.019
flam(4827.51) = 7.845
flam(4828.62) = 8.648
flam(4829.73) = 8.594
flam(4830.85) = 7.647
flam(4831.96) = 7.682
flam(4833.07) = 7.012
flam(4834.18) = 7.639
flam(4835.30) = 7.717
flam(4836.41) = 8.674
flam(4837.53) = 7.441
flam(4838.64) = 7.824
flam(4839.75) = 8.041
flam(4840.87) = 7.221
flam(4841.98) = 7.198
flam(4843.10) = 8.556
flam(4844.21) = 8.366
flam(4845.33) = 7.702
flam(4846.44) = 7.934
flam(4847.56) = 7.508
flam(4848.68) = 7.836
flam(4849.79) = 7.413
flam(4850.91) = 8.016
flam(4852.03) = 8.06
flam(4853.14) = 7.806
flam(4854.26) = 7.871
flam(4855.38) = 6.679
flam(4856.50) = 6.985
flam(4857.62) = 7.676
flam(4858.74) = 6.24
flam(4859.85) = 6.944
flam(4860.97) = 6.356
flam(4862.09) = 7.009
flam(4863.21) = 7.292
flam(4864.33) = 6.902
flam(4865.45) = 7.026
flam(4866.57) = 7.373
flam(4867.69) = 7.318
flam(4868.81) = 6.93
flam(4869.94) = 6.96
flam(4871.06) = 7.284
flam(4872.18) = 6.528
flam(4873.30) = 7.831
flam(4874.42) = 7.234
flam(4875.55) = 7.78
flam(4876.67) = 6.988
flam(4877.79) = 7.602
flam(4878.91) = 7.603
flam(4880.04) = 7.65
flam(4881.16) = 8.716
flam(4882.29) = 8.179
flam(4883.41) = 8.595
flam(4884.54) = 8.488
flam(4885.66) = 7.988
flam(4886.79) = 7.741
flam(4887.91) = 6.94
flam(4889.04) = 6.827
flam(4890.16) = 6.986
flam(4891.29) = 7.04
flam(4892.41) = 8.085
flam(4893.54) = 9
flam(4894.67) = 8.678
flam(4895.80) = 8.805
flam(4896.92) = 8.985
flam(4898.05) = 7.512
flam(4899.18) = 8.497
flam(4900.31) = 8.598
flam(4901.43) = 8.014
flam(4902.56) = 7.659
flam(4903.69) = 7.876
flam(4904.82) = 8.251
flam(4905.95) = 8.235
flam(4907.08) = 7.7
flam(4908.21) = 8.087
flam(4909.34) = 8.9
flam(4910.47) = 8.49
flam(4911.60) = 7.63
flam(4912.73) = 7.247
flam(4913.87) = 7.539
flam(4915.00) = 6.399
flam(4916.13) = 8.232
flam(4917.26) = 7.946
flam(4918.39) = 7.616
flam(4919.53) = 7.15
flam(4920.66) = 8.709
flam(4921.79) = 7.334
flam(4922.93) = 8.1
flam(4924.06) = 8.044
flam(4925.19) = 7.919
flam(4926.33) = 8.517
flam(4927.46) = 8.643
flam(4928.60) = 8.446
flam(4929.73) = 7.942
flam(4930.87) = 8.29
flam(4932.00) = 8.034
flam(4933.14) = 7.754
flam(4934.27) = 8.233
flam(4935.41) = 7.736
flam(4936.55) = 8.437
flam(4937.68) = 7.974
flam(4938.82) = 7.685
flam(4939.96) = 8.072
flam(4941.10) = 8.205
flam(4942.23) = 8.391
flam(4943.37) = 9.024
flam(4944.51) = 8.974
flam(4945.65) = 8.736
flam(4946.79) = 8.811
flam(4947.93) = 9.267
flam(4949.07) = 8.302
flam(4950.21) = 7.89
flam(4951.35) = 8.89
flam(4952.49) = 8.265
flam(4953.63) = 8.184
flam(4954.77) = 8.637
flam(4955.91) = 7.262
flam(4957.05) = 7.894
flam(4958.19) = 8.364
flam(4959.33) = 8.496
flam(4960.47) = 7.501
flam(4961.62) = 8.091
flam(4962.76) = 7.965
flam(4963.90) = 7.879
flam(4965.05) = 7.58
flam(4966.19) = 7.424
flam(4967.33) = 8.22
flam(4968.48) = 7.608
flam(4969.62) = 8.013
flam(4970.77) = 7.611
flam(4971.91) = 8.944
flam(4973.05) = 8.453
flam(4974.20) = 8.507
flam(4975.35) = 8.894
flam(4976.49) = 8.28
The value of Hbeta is 1.9 angstrom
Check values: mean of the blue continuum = 7.86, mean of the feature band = 7.25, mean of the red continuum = 7.7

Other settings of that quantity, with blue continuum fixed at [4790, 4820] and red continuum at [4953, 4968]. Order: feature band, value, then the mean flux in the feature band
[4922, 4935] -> -0.2 angstrom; 8.15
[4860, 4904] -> 2.7 angstrom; 7.66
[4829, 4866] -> 3.1 angstrom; 7.55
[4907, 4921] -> 0.5 angstrom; 7.81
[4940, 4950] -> -0.8 angstrom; 8.65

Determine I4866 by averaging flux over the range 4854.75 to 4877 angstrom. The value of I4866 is 7.07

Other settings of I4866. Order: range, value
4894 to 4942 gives 8.06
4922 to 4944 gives 8.17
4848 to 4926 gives 7.68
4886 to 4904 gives 7.96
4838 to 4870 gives 7.42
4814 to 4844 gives 8.11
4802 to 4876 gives 7.76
